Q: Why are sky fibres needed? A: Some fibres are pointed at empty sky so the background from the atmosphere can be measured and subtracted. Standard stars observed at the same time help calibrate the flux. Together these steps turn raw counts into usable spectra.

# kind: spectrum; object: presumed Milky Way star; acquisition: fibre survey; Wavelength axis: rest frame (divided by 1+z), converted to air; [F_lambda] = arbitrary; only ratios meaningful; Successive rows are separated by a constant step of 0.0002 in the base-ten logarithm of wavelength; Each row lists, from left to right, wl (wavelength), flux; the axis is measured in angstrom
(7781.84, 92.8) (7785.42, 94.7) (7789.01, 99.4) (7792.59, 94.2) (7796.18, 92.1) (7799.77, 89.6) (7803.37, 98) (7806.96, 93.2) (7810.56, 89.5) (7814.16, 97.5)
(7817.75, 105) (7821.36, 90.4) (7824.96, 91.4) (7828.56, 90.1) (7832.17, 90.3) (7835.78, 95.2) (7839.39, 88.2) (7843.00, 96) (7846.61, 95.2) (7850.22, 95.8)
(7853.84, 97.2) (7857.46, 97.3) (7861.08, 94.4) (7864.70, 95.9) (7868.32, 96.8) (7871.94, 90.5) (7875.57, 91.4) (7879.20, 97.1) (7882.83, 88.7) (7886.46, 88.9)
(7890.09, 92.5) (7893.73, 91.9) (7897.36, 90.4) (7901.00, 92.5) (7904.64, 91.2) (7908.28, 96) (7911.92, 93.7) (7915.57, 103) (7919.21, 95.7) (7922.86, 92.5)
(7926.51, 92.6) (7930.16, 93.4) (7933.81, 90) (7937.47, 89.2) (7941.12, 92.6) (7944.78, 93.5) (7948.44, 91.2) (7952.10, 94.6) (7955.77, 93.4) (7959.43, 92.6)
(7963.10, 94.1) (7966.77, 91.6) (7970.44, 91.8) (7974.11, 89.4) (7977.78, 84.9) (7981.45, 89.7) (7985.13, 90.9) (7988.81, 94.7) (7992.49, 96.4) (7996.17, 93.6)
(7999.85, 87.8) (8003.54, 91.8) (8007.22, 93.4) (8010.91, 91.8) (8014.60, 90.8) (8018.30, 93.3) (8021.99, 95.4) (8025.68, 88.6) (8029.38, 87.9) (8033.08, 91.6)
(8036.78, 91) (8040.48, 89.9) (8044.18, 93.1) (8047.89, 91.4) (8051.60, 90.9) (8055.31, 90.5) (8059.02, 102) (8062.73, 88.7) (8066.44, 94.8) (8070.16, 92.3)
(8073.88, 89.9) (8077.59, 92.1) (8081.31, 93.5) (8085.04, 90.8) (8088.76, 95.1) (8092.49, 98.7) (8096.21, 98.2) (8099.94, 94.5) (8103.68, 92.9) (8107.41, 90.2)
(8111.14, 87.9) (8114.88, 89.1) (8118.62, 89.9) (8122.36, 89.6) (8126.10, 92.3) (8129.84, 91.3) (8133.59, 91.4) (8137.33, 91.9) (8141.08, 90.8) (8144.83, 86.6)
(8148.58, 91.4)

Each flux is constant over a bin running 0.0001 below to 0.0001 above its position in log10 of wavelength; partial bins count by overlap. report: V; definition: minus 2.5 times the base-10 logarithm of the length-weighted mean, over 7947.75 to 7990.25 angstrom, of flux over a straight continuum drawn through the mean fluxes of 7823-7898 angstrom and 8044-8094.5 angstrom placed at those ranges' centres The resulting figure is 0.02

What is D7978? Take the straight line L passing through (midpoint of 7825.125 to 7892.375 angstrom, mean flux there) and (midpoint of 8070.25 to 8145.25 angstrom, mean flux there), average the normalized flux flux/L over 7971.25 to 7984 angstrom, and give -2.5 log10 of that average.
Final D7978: 0.05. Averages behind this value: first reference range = 93.4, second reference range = 91.9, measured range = 88.5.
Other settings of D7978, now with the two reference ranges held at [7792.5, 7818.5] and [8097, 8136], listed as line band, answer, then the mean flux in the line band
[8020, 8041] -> 0.015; 90.8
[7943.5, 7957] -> -0.002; 93.1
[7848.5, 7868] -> -0.025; 96.2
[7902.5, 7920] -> -0.029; 95.9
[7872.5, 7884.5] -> 0.018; 92.2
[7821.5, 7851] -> 0.019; 92.6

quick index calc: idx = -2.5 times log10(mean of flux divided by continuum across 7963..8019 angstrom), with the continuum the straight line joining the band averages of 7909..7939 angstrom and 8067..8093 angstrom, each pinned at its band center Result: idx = 0.023 mag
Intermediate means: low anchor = 93.9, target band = 91.5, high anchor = 93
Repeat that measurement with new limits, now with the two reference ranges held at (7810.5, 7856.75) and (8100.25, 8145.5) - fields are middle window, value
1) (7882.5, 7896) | 0.03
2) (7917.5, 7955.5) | 0.00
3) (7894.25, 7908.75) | 0.01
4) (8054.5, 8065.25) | -0.03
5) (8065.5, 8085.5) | -0.01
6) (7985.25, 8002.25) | -0.01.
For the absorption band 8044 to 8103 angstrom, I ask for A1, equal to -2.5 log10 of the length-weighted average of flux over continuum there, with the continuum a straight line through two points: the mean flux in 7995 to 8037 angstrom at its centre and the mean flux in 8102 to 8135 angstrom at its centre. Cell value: -0.03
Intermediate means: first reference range 91.4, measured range 93.5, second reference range 90.5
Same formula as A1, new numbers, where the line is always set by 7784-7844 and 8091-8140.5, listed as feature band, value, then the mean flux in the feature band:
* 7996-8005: 0.03 mag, 90.5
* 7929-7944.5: 0.02 mag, 91.4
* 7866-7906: 0.02 mag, 92.1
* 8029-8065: 0.01 mag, 91.9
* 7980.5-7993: 0.00 mag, 92.7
